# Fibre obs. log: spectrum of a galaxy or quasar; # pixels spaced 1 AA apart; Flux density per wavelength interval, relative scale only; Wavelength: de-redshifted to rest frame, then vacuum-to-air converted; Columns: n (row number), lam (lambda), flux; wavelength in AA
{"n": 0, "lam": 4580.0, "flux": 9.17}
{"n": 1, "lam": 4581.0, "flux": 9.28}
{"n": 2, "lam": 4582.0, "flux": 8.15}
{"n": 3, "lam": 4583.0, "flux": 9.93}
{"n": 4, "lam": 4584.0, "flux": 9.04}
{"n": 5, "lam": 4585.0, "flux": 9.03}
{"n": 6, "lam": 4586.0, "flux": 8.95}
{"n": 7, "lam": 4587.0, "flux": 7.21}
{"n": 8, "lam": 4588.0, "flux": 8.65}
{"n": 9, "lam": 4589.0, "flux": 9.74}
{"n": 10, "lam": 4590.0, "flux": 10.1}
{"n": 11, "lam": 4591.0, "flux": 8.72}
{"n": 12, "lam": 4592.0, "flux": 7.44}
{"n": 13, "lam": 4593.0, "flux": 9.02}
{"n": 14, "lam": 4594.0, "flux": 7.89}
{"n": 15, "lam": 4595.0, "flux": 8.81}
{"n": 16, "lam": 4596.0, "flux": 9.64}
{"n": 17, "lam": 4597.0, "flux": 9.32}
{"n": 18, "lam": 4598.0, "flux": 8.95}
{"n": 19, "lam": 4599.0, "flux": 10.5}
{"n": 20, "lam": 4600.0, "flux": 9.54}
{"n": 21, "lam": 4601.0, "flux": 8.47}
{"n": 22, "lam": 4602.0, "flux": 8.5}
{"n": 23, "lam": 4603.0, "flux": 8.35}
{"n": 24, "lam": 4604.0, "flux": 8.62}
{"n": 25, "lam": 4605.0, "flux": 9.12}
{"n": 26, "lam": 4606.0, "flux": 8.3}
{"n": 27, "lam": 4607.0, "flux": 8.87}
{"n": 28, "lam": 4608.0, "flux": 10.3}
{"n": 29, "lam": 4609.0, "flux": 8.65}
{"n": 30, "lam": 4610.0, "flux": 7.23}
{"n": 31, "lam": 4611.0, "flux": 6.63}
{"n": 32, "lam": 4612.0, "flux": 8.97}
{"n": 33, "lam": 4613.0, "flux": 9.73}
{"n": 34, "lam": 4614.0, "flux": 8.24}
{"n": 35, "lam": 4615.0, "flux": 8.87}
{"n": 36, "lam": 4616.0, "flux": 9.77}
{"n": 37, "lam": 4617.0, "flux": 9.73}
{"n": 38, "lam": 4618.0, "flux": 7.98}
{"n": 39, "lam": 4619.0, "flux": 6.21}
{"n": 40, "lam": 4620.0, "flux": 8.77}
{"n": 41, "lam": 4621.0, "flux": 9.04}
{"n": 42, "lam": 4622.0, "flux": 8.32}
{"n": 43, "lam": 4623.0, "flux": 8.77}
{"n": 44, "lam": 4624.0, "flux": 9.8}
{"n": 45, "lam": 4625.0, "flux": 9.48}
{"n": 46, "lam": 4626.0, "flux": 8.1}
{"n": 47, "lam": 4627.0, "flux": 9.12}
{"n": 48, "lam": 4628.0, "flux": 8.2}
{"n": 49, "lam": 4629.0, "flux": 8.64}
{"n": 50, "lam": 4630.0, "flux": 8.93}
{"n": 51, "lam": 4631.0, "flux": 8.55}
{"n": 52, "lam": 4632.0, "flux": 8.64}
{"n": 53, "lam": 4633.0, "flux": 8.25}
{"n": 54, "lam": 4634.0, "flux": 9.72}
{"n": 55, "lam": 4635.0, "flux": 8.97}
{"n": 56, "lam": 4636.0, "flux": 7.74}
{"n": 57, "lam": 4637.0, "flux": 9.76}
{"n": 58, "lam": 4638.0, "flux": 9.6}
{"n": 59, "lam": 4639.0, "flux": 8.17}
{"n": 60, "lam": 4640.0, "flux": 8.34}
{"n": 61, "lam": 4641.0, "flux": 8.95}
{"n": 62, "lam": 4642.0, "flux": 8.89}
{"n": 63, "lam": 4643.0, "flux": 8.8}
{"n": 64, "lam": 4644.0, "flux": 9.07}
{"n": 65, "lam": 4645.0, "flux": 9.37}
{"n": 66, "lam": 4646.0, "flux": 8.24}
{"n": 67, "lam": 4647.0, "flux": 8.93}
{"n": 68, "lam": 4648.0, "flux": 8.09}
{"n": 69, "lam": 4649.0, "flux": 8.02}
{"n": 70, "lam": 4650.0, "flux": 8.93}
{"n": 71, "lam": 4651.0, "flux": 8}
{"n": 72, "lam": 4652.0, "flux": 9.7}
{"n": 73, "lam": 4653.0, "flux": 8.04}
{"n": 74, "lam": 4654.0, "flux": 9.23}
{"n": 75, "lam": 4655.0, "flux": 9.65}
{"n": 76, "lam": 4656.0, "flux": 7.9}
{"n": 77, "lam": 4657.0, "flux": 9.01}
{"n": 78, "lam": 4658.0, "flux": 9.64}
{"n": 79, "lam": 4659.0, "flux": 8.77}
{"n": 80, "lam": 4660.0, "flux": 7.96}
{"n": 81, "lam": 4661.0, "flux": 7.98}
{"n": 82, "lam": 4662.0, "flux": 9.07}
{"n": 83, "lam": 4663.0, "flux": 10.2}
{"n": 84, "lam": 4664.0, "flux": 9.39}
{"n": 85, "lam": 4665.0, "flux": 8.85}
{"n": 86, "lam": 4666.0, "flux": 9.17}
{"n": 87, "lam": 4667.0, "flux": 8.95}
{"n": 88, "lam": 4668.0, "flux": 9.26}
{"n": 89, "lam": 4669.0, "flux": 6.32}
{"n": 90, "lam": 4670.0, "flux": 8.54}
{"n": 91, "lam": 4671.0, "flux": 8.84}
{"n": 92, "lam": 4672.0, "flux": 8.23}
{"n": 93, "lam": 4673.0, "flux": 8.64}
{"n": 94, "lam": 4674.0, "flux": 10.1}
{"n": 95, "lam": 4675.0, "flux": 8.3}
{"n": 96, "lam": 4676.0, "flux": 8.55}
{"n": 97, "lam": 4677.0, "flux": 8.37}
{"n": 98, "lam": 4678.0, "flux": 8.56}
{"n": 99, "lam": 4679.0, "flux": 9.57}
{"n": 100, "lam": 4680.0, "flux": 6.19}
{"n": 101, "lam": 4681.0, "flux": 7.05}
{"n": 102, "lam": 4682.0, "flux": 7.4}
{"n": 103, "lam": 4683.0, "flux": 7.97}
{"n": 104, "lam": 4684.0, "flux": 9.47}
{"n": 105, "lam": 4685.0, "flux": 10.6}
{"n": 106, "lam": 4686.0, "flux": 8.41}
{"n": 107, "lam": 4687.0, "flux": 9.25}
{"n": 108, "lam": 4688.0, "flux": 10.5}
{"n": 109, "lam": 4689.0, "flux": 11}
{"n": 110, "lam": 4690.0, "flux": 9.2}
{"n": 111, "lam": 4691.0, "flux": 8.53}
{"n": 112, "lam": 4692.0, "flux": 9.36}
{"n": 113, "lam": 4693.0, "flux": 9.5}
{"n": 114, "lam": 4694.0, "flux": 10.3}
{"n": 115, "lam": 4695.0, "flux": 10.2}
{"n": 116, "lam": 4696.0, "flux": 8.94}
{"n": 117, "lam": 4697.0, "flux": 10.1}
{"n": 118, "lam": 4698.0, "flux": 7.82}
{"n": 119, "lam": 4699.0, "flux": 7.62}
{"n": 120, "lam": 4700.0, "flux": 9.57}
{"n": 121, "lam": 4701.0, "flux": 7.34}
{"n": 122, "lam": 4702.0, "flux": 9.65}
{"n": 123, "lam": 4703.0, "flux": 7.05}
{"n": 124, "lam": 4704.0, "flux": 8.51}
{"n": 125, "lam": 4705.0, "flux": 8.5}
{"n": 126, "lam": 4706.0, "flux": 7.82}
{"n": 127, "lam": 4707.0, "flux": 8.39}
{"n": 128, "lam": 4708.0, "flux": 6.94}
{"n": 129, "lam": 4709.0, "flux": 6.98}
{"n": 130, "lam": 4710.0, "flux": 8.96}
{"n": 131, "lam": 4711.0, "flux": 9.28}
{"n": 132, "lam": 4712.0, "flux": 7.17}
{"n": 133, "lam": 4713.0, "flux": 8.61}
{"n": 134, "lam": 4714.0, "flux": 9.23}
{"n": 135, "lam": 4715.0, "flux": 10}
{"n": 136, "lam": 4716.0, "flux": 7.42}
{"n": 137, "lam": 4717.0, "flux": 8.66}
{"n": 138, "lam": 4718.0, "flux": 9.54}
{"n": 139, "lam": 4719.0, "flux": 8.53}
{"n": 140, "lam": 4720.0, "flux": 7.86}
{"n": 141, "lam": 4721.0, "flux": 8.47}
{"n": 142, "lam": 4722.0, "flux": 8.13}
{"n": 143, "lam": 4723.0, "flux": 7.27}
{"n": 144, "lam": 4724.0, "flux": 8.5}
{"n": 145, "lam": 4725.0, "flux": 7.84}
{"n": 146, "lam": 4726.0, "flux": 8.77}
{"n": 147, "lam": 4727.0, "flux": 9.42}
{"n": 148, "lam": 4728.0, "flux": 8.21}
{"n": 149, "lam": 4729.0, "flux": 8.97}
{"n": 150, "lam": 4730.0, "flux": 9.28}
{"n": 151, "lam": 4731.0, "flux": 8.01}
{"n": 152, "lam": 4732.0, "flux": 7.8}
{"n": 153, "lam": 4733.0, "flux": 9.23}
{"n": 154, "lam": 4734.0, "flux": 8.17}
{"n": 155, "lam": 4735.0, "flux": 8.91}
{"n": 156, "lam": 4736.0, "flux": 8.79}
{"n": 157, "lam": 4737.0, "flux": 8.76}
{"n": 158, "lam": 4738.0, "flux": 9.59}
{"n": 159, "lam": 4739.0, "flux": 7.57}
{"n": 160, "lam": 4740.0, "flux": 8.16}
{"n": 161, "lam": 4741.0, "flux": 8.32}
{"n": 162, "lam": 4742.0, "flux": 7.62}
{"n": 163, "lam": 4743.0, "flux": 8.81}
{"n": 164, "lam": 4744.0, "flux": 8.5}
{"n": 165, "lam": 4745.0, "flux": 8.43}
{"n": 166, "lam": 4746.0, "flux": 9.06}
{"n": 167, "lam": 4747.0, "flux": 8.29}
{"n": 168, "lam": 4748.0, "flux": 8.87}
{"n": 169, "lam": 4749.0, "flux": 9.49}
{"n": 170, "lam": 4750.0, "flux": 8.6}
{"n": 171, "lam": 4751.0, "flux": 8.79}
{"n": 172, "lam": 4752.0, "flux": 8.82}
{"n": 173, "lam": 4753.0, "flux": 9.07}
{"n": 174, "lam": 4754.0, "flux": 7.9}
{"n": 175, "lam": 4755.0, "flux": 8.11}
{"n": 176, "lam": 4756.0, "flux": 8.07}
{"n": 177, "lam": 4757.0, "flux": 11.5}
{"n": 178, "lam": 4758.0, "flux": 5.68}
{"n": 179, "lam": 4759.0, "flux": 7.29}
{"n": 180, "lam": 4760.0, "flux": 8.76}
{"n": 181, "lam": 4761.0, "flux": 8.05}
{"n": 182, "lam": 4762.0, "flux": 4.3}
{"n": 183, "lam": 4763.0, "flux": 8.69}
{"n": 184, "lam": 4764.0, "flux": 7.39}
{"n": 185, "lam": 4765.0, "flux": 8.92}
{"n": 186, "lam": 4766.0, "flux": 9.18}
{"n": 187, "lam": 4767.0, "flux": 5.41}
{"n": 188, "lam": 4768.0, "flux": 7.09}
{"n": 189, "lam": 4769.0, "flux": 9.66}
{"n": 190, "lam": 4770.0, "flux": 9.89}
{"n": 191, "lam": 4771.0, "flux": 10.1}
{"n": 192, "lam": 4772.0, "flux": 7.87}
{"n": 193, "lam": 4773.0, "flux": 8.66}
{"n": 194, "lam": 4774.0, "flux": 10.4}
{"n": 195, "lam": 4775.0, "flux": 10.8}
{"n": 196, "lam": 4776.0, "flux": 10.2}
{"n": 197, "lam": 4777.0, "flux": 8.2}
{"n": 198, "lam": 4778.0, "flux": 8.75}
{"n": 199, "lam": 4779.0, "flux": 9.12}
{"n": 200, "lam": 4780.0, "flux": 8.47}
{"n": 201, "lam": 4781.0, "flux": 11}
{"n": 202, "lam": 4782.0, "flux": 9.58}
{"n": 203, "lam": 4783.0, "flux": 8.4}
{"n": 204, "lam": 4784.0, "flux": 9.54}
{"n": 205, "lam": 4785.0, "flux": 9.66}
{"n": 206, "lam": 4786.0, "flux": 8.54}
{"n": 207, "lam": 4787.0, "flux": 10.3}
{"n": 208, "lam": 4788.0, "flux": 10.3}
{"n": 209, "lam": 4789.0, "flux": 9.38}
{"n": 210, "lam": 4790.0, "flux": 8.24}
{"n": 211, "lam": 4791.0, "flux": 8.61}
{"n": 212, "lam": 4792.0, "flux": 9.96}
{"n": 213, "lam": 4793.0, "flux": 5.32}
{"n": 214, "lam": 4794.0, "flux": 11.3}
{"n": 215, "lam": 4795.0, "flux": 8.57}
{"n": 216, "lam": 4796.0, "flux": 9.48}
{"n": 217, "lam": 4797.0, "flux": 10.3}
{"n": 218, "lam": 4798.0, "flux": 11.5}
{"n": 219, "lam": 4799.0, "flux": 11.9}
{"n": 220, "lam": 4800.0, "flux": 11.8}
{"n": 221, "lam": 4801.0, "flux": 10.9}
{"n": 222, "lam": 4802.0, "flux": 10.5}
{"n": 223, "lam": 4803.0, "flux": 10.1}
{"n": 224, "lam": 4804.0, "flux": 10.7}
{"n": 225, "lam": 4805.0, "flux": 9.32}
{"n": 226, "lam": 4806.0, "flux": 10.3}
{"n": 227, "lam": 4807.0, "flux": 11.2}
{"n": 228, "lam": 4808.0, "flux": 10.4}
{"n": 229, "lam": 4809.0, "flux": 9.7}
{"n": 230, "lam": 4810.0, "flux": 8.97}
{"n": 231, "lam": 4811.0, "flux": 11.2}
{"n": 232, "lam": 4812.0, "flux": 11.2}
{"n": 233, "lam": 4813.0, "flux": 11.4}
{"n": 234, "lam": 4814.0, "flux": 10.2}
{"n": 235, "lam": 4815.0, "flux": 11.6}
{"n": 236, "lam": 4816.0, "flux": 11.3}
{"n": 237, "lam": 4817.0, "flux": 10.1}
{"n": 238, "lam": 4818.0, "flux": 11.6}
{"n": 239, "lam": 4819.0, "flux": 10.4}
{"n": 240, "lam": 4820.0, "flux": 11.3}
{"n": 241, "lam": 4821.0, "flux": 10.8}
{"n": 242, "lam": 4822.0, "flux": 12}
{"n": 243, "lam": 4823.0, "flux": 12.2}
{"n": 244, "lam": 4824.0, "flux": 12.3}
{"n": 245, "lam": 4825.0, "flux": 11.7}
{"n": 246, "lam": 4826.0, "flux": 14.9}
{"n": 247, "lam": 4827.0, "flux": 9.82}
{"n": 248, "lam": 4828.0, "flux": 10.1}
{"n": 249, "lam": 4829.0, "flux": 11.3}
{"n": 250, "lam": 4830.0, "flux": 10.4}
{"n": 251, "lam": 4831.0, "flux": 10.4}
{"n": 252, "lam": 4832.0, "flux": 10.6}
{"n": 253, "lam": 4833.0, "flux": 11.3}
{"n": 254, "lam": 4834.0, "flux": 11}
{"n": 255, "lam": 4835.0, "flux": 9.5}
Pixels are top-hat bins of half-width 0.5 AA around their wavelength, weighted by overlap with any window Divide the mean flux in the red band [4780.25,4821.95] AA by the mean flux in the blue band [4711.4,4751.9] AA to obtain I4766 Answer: 1.2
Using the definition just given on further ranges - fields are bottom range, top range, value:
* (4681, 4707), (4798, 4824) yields 1.22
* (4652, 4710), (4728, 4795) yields 1.00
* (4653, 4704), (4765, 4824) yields 1.12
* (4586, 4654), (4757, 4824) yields 1.10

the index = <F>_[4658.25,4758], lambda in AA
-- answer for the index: 8.65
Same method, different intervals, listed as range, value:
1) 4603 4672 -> 8.73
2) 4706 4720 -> 8.4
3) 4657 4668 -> 9.01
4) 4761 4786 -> 8.78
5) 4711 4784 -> 8.58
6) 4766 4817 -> 9.74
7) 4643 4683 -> 8.61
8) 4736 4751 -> 8.59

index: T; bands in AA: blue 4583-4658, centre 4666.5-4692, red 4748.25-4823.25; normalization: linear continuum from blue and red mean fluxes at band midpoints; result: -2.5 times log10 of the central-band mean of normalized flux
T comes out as 0.04 mag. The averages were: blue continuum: 8.78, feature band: 8.72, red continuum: 9.51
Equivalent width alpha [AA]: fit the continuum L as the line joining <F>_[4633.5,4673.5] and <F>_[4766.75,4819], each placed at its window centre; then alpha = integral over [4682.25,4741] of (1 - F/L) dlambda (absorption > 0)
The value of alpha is 3.3 AA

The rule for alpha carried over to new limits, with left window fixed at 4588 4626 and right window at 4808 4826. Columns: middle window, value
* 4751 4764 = 3.0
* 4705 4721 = 2.6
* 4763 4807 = 5.5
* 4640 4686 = 3.7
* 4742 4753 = 1.7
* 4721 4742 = 3.6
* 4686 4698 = 0.2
